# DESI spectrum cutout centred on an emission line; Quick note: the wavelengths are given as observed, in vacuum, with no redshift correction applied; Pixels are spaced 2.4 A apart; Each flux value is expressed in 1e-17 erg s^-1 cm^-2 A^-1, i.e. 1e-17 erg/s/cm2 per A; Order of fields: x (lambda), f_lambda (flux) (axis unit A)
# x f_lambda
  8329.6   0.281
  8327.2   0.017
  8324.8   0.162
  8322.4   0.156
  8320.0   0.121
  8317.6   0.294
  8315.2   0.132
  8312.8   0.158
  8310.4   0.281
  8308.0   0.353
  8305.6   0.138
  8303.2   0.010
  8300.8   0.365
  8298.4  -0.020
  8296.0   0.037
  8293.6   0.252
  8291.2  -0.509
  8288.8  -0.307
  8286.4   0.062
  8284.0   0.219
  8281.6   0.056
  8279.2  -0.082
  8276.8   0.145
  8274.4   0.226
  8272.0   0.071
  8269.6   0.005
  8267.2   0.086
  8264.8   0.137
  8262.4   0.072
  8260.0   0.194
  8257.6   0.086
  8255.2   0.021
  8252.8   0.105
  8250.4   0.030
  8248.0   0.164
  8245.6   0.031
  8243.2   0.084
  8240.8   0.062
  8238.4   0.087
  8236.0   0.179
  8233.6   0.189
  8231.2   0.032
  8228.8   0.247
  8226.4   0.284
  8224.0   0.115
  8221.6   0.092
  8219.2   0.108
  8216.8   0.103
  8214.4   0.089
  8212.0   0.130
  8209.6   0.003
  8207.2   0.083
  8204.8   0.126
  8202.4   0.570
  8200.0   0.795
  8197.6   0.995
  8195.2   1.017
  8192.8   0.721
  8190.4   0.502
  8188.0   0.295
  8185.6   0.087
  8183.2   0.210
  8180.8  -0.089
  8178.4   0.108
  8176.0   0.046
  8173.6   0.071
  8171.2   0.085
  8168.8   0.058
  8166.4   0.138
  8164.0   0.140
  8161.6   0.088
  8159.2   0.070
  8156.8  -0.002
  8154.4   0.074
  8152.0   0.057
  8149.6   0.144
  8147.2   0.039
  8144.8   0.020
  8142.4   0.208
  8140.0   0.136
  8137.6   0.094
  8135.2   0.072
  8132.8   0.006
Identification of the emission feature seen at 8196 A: [O II]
